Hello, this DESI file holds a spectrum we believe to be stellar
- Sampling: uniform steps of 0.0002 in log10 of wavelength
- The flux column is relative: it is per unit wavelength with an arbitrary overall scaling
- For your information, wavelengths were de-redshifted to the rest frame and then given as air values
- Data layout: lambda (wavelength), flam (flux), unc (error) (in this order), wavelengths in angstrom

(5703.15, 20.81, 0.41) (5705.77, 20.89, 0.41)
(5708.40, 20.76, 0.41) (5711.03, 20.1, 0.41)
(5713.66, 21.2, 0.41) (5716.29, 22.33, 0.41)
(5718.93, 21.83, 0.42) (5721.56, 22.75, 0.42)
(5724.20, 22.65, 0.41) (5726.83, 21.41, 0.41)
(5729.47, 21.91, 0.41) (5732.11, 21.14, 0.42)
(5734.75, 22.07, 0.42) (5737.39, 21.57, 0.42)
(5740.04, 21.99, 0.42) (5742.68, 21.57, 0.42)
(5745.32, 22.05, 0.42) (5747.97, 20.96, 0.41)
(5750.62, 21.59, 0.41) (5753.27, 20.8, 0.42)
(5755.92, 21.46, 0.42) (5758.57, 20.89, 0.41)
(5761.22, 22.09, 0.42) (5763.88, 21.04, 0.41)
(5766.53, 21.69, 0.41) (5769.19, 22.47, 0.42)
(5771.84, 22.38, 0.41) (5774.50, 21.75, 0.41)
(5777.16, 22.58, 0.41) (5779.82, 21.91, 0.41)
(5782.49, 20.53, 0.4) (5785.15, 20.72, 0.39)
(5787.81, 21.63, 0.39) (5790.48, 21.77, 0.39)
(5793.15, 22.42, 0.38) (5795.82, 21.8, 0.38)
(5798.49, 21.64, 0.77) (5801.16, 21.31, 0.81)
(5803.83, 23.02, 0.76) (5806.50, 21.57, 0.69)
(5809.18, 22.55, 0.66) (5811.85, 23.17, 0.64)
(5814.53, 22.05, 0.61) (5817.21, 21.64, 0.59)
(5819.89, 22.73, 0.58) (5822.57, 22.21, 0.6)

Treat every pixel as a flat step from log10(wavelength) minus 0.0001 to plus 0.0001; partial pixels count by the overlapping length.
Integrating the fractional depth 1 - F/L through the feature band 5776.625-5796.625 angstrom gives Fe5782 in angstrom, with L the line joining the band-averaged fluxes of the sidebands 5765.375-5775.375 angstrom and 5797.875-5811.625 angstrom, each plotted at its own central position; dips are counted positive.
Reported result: 0.4 angstrom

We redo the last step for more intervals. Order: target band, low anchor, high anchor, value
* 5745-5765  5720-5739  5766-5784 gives 0.5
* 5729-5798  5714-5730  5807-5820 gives 1.8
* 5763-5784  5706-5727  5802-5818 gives 0.2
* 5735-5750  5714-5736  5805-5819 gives 0.2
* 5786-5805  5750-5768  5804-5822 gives 0.1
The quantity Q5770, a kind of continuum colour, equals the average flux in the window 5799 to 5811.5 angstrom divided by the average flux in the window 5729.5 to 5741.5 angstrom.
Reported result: 1.0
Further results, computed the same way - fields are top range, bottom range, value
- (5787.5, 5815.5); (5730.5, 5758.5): 1.03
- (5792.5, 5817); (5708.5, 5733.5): 1.02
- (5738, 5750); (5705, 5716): 1.04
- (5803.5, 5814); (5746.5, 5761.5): 1.06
